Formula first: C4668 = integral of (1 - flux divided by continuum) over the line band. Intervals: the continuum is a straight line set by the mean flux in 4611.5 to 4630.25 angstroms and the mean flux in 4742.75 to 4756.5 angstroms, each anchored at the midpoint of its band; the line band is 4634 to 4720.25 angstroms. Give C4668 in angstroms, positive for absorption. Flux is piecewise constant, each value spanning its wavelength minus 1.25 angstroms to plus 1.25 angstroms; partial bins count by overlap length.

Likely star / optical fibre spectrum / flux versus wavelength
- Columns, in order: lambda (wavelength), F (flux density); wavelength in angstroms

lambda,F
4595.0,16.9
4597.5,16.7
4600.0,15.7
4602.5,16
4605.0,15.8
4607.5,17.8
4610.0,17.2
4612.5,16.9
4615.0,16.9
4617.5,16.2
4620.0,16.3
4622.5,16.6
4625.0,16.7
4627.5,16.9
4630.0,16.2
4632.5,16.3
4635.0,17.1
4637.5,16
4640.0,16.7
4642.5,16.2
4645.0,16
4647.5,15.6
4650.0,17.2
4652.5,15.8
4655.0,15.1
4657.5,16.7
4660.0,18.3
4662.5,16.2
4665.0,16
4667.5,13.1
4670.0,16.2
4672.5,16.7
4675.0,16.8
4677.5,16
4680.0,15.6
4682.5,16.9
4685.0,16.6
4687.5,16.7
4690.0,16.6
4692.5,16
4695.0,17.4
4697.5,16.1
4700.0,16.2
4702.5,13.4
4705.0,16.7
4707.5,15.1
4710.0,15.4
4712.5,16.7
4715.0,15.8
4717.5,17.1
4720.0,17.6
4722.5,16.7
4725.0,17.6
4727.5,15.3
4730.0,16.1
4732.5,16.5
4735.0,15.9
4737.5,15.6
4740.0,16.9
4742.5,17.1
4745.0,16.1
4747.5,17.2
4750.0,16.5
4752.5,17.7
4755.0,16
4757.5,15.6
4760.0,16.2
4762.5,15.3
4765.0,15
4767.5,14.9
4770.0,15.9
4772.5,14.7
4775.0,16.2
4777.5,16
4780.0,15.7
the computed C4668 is 2.3 angstroms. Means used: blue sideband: 16.6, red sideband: 16.7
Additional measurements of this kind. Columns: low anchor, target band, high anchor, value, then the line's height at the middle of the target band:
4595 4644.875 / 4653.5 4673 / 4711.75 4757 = 0.63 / 16.5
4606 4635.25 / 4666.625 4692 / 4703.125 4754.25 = 0.63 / 16.6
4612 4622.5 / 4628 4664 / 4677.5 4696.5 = 0.30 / 16.5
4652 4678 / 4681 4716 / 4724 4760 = 0.26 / 16.2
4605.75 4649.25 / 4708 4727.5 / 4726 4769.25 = -0.39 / 16.2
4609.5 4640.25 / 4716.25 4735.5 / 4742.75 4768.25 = -0.48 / 16.2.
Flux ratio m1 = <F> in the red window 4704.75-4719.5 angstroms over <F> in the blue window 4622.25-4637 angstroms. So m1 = 0.97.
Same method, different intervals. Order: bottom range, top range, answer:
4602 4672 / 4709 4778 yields 0.99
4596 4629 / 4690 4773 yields 0.97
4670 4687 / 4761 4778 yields 0.94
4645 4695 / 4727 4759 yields 1.01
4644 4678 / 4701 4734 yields 1.00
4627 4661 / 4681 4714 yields 0.98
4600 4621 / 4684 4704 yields 0.97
